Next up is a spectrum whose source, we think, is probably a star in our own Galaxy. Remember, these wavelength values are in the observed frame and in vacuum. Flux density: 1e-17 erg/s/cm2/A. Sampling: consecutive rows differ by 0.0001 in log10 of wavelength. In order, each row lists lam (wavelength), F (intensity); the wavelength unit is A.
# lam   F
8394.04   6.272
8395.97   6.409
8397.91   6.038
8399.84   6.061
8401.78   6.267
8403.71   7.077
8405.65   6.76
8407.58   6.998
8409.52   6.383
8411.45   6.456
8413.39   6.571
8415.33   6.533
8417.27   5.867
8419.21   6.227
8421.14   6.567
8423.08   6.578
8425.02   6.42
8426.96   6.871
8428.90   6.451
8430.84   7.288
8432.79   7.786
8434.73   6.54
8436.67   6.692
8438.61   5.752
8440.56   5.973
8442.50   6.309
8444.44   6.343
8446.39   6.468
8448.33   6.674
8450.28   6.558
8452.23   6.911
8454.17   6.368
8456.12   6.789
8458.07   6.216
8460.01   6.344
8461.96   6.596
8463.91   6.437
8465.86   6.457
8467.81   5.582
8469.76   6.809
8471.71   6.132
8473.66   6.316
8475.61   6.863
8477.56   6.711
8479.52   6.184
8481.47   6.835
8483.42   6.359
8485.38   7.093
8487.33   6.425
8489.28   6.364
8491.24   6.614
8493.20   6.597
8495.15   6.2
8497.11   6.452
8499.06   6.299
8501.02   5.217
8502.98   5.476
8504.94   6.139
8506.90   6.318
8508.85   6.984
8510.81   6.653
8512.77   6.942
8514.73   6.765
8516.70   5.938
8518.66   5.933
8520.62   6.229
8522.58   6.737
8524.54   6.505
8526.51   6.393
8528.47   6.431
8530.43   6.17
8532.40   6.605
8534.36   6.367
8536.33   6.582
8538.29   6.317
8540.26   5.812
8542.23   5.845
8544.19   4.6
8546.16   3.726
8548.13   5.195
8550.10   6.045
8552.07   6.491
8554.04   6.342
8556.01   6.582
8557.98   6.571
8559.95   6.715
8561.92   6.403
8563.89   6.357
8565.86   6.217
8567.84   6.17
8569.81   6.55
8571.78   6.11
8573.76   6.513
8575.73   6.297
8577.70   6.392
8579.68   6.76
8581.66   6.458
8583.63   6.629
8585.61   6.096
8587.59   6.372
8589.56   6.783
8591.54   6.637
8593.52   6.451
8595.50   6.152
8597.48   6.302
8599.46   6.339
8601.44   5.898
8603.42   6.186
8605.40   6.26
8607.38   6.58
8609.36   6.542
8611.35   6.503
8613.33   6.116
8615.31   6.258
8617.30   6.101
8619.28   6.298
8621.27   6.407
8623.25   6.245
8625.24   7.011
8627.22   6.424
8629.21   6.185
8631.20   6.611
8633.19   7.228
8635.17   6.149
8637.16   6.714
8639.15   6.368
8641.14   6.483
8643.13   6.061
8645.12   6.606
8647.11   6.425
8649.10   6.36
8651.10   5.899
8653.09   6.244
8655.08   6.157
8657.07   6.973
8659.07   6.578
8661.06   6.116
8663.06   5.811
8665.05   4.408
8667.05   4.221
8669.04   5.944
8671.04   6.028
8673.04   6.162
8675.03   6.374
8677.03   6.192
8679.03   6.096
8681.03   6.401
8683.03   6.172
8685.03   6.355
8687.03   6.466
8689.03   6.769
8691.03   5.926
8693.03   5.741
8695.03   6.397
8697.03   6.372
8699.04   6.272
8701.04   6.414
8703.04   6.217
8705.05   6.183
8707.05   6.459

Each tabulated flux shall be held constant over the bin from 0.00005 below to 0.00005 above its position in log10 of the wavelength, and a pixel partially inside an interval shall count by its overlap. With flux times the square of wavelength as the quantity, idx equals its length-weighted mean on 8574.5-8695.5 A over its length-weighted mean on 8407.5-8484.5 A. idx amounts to 1.0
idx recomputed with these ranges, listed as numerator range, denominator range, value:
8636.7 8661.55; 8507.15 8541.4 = 1.02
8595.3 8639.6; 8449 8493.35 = 1.02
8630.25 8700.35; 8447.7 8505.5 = 1.01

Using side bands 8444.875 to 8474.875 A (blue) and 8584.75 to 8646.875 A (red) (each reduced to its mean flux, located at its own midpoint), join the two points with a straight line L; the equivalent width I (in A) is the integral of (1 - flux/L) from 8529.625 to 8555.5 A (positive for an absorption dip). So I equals 2.2 A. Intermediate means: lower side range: 6.44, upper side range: 6.4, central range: 5.86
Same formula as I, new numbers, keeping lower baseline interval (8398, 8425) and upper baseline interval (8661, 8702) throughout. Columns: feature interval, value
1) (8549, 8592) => -1.5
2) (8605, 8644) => -2.0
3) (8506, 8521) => -0.4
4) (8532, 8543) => 0.0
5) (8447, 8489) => -0.8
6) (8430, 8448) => -0.4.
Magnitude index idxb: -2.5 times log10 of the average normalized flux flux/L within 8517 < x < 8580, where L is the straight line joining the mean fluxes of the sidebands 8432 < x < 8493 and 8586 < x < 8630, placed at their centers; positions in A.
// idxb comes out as 0.04 mag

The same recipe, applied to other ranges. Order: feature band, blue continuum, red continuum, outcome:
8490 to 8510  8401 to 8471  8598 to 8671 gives 0.03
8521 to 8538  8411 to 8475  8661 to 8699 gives -0.03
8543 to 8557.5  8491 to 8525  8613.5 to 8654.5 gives 0.13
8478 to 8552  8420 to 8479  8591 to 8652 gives 0.05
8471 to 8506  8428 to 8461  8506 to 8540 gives 0.03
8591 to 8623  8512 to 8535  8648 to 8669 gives -0.04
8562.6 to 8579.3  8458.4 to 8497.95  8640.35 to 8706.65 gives -0.01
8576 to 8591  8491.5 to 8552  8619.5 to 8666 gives -0.05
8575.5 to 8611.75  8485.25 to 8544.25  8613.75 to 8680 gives -0.03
